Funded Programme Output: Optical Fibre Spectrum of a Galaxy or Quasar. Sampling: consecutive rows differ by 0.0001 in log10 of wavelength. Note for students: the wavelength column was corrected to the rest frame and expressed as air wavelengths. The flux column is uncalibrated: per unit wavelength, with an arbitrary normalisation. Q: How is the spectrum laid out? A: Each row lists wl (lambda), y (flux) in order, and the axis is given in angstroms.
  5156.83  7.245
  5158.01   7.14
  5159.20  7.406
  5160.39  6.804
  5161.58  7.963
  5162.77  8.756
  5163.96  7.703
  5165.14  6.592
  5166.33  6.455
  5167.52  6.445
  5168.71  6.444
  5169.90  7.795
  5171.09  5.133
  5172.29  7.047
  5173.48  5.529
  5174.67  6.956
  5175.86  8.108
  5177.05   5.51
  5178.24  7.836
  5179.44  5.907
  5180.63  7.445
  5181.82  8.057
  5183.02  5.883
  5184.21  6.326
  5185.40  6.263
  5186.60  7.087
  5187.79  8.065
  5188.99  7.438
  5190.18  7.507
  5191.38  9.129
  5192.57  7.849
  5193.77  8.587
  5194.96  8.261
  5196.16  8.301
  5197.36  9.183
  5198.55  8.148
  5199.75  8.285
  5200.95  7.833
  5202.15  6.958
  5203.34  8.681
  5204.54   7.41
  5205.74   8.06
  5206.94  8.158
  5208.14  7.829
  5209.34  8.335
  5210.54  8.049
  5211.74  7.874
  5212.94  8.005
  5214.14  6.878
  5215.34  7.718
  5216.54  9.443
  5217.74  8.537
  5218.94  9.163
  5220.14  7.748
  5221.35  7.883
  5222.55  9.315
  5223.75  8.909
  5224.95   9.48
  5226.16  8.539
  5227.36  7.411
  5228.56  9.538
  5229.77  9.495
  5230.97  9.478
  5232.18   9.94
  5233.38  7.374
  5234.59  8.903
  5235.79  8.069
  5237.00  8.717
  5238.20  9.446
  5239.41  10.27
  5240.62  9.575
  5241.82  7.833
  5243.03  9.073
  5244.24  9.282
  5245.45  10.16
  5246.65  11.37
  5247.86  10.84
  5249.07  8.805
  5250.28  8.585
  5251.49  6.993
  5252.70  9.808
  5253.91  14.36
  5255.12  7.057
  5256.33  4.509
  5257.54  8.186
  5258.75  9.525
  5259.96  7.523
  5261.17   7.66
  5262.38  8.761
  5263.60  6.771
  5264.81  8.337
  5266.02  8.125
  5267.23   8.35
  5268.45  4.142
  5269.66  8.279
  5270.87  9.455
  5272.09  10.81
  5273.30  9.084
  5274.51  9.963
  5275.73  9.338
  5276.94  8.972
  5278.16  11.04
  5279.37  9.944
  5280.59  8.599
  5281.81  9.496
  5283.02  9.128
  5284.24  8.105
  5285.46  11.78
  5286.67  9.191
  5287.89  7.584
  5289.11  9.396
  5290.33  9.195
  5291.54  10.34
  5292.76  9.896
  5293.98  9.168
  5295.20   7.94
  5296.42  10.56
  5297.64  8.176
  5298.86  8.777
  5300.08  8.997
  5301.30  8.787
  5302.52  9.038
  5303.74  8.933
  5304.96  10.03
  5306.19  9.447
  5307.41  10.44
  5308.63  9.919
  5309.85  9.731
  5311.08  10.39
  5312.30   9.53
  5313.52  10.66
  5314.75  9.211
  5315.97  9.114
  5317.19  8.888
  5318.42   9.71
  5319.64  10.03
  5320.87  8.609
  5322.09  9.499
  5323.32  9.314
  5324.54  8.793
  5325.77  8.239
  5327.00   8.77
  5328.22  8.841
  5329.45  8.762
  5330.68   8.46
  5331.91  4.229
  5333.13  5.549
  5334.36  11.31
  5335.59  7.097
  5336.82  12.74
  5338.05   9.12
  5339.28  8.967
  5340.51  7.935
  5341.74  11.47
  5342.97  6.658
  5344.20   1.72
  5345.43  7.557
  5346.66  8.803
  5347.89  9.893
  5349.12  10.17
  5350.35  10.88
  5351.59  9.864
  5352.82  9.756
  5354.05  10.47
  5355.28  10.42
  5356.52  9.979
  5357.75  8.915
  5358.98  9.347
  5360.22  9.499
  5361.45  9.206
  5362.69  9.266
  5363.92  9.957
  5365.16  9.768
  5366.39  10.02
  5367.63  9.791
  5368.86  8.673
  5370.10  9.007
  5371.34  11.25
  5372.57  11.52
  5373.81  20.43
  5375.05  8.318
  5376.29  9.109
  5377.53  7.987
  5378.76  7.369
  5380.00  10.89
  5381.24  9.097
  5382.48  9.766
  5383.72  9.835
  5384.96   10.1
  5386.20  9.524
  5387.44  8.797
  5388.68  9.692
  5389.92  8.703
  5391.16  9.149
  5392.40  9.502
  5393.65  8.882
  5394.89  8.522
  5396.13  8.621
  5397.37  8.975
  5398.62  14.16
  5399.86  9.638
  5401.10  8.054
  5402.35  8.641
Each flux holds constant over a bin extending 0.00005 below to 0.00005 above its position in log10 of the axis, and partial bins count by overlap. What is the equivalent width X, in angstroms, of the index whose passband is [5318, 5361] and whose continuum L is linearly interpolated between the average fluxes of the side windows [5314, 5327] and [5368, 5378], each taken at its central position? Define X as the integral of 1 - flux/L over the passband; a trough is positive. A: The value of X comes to 3.70 angstroms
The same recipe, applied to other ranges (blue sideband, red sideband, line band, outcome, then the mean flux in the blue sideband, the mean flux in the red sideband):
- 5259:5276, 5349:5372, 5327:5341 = 1.36 angstroms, 8.33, 9.8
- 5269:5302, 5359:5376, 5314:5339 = 2.67 angstroms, 9.33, 10.4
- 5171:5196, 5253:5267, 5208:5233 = -2.65 angstroms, 7.2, 8.29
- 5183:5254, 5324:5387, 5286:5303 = -0.23 angstroms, 8.52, 9.32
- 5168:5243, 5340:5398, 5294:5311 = -0.86 angstroms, 7.99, 9.47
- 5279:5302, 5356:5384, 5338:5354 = 1.66 angstroms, 9.2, 9.96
